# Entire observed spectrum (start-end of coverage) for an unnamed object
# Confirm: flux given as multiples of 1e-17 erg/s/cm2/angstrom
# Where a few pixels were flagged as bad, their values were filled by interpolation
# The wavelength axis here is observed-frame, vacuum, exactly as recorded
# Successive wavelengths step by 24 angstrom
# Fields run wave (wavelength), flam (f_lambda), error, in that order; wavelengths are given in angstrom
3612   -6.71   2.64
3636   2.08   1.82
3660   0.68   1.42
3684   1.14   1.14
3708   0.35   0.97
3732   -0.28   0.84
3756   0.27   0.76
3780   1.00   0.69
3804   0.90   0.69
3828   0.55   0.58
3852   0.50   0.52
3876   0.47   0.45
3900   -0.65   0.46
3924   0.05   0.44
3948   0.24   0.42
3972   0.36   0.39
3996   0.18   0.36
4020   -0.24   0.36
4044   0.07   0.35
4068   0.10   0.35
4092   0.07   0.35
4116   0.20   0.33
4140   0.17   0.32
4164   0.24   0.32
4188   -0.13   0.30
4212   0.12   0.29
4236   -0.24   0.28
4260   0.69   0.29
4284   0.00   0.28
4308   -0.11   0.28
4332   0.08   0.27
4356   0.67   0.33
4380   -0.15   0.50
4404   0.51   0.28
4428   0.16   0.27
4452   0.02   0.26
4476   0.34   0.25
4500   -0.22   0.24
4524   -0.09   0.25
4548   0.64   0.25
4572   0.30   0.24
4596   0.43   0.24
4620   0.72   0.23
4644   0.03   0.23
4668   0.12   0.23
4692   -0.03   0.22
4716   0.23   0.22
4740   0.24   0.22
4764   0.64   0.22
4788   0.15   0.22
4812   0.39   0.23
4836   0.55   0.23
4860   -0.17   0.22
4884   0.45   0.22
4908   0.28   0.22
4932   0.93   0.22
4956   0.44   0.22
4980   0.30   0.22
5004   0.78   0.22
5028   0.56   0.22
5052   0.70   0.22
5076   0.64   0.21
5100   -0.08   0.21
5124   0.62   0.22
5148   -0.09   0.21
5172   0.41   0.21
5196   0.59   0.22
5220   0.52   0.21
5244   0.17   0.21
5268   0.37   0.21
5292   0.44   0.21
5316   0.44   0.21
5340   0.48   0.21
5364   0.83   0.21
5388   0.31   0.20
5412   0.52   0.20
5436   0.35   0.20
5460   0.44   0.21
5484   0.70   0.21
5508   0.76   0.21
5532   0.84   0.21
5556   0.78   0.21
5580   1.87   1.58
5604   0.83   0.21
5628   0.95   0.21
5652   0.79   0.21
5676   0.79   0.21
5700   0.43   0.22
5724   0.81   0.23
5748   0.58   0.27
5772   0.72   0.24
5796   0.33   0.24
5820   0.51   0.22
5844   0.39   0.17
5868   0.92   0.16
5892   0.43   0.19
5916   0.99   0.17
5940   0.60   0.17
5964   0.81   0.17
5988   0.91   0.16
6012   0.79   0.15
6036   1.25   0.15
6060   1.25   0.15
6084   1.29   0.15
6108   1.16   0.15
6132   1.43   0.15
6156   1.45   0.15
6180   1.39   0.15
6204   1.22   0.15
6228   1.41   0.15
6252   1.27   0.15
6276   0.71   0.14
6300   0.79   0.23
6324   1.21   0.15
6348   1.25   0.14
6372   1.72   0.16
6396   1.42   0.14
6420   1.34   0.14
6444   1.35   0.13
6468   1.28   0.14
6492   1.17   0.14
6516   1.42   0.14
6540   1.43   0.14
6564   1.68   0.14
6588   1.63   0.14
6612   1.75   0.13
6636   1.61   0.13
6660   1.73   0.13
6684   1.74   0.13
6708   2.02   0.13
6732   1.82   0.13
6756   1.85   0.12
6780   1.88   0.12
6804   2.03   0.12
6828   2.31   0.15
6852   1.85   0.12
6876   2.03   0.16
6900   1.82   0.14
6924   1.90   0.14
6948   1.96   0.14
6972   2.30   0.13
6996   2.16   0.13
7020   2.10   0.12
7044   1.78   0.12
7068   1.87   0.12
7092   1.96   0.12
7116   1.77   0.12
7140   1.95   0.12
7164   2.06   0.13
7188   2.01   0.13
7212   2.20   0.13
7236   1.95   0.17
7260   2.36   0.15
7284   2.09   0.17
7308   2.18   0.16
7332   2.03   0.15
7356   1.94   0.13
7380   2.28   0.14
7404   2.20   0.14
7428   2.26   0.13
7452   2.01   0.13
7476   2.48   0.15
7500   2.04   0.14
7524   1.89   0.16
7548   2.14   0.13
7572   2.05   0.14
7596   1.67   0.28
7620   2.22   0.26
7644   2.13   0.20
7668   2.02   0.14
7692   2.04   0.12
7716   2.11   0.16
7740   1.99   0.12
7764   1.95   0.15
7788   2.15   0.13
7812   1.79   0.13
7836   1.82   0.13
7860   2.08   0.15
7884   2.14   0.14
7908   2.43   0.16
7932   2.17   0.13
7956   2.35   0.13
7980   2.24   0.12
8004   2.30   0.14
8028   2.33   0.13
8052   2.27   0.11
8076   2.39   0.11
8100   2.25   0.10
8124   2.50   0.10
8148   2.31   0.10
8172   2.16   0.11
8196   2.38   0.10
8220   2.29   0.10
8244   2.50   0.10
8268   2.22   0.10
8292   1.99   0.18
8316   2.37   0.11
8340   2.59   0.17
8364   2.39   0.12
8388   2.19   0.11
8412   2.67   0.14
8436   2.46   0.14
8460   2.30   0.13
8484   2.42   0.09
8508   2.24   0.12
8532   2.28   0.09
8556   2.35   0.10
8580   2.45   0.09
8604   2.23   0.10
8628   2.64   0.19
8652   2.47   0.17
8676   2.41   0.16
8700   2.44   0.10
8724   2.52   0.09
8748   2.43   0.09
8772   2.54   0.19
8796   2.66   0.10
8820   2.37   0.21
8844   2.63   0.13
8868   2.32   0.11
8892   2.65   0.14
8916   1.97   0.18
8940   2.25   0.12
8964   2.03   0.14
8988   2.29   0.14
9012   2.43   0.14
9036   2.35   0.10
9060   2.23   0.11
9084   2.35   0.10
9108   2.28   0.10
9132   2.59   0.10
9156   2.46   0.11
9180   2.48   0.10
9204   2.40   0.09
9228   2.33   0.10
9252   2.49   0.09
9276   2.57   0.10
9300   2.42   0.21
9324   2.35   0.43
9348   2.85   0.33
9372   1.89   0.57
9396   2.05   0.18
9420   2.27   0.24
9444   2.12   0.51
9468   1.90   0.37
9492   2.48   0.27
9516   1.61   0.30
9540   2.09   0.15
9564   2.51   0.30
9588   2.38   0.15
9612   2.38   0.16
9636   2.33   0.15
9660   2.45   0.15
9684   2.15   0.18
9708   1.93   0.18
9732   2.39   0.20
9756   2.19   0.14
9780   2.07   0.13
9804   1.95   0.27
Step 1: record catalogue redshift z 0.512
